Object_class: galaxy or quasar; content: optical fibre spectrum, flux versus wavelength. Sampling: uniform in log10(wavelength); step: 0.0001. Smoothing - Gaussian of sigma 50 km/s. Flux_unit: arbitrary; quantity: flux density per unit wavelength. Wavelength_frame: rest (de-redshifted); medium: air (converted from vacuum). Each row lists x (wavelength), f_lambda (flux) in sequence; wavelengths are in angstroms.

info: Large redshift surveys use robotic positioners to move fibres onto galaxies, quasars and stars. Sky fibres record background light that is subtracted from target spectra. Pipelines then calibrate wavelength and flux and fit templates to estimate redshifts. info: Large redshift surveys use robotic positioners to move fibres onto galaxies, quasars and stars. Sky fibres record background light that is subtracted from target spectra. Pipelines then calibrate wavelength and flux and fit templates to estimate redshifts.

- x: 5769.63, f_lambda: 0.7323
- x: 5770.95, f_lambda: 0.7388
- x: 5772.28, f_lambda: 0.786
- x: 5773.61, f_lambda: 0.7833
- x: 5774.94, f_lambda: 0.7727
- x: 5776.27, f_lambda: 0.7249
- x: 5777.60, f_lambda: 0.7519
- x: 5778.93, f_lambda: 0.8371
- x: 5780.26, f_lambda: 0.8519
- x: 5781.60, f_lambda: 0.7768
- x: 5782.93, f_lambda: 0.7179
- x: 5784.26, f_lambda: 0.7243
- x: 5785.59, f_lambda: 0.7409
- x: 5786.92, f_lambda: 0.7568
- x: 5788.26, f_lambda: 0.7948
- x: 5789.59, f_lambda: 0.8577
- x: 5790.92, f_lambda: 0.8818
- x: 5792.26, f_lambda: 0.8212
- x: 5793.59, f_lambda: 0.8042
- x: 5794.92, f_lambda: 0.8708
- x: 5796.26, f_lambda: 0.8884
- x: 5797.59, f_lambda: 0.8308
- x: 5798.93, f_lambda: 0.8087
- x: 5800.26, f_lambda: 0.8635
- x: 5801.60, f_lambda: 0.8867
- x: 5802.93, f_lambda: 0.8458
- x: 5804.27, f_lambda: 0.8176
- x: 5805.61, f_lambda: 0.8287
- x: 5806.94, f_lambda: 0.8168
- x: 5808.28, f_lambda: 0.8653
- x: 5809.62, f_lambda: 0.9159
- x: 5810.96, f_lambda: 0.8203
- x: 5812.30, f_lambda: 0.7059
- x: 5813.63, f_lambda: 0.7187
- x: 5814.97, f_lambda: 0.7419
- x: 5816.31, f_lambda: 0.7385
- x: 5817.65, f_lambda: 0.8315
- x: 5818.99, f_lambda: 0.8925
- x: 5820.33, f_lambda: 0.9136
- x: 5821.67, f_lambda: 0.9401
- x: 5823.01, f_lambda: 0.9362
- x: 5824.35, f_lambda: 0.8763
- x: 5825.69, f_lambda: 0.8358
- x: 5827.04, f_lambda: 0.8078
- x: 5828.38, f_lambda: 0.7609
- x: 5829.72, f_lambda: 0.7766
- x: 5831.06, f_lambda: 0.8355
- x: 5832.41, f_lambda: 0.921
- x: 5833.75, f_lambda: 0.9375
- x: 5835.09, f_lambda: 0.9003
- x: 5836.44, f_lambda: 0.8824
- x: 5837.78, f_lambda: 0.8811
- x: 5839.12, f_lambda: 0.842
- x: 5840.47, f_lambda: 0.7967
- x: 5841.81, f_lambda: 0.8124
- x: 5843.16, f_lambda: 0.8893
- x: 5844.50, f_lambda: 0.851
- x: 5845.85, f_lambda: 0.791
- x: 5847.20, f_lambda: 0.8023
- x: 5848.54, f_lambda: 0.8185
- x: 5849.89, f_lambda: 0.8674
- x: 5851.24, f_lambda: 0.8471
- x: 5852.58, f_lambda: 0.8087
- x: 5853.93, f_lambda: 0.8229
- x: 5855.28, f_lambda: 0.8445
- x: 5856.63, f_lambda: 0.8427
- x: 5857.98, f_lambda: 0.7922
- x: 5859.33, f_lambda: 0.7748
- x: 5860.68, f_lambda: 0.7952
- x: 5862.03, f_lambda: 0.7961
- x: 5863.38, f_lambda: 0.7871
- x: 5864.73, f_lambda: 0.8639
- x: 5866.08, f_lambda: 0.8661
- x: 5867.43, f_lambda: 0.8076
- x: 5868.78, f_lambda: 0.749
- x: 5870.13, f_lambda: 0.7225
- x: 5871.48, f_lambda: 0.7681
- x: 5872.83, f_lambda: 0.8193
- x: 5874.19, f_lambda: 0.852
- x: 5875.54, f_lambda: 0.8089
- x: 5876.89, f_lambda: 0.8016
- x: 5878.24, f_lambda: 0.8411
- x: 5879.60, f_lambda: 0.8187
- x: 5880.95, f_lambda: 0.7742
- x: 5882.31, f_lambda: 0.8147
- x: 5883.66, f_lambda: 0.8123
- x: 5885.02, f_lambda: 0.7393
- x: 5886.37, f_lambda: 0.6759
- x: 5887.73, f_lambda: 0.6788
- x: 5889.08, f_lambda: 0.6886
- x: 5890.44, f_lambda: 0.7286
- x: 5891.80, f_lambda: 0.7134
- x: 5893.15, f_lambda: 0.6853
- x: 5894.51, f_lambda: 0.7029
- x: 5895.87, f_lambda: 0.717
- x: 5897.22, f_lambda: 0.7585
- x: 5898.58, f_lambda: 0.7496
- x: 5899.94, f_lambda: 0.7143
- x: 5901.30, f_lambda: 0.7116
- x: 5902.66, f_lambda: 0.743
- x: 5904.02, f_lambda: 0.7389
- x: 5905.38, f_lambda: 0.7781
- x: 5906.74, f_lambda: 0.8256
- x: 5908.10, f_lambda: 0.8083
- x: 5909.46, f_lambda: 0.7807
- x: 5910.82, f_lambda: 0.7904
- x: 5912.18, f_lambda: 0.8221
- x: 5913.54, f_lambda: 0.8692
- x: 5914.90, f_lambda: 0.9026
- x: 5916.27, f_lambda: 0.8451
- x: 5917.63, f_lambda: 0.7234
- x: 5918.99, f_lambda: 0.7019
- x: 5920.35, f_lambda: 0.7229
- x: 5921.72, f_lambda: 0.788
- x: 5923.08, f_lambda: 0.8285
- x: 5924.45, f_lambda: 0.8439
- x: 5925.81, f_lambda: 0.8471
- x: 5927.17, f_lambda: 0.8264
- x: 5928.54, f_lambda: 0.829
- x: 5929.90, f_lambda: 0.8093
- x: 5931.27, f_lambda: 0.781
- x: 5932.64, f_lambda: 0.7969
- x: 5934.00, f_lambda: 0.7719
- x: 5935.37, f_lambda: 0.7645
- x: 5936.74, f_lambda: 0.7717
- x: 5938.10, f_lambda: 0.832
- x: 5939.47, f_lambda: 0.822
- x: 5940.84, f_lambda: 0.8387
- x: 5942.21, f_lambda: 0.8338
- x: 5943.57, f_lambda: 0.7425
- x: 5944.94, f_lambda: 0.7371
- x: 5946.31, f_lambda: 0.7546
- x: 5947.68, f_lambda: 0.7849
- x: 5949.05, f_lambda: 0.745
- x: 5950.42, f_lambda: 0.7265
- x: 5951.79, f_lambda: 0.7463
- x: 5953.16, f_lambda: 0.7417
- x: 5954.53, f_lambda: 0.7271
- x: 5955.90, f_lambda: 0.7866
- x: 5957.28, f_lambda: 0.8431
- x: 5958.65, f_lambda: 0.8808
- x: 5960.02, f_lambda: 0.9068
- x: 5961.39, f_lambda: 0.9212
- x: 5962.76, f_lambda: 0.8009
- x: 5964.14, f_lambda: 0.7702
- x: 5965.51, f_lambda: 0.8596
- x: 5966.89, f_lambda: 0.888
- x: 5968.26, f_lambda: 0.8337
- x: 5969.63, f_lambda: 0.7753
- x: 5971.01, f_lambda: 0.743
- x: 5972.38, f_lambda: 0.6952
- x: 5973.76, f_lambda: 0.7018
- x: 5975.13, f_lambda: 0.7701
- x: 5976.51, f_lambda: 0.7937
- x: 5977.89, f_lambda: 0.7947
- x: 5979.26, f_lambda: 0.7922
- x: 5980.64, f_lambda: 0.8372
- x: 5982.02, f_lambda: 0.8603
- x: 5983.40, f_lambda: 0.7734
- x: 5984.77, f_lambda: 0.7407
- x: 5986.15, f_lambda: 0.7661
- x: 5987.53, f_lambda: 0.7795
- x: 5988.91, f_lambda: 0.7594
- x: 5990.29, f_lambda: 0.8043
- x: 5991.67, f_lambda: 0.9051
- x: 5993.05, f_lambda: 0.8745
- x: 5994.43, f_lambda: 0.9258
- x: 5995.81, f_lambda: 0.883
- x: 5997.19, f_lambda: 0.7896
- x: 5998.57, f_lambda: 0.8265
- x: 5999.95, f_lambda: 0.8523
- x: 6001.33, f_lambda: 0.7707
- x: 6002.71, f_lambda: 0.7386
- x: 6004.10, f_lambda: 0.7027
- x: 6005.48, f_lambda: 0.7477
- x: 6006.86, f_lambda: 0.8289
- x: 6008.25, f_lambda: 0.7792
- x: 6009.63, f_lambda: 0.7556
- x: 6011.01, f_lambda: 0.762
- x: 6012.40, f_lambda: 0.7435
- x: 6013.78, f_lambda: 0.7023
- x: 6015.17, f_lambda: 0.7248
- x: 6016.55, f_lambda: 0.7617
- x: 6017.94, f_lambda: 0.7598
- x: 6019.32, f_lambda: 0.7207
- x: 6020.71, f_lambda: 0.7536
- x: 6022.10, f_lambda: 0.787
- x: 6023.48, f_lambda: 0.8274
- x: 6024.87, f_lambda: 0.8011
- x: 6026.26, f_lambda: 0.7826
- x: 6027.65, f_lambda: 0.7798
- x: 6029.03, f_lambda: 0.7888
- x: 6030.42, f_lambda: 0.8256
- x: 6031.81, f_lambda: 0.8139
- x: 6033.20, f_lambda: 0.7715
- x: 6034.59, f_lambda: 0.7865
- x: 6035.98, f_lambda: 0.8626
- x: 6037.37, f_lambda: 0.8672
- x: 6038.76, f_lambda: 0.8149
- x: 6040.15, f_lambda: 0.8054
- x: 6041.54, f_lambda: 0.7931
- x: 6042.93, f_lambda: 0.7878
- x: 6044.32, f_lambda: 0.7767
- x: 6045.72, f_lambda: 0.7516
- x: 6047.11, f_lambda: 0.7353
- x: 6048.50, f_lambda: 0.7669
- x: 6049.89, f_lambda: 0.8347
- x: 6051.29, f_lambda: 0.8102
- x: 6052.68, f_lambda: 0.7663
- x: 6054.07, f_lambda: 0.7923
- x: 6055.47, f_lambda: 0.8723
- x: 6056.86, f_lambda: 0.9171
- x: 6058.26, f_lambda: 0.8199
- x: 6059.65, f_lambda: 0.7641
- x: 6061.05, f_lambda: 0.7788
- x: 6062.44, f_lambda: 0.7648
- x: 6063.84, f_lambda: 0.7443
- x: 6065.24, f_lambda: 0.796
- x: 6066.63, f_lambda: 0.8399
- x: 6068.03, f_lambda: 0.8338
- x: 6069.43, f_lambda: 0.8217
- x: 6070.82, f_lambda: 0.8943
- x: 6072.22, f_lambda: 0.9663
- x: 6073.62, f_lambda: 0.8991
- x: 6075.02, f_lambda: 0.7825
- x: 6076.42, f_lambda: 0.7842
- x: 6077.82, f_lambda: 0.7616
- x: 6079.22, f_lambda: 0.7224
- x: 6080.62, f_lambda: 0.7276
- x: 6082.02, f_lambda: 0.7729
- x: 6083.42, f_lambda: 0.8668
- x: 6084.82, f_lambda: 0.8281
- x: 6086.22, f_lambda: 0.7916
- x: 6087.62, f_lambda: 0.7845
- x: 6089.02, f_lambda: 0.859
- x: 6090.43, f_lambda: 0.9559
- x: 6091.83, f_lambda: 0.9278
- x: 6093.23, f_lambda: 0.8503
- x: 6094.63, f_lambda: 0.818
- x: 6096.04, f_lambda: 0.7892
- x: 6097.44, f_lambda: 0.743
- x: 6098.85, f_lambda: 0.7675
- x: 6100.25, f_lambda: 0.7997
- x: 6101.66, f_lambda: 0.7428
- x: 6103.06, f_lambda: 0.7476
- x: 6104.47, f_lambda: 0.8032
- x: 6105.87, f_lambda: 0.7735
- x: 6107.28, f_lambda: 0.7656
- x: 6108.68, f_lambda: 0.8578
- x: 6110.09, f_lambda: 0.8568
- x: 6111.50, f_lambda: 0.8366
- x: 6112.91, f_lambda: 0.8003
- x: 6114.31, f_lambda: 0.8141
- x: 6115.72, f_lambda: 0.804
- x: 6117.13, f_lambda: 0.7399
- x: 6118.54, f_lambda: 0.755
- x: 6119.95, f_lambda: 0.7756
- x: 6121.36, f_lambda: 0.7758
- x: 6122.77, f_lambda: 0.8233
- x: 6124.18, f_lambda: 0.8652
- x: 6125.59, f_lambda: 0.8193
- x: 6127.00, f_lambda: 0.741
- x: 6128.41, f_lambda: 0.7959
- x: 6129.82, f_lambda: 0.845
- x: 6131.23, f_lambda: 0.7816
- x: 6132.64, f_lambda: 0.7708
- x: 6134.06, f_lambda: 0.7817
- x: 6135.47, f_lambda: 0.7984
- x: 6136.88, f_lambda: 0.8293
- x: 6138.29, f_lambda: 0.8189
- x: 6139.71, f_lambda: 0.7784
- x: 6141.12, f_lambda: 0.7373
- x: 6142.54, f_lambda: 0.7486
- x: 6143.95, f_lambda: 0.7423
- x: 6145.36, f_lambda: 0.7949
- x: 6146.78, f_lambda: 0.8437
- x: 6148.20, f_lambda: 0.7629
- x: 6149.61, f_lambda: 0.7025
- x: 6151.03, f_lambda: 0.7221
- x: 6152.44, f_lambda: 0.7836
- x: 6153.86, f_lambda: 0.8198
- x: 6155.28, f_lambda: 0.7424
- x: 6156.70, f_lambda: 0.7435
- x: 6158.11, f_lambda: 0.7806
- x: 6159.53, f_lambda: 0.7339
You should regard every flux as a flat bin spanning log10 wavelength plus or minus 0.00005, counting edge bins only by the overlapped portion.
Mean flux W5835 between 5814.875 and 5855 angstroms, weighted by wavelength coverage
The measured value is 0.847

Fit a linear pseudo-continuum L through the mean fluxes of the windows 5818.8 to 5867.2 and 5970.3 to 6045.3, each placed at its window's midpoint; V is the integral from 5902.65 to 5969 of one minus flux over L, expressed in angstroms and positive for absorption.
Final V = 0.9 angstroms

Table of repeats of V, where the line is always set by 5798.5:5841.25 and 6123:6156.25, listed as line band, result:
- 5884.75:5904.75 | 2.7 angstroms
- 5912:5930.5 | 0.3 angstroms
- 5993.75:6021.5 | 1.1 angstroms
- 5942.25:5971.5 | 0.7 angstroms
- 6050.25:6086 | -0.7 angstroms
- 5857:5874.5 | 0.7 angstroms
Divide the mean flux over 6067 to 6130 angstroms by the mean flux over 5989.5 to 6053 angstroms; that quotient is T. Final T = 1.02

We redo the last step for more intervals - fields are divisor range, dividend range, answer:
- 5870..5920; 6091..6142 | 1.04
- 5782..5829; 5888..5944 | 0.94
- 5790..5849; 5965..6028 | 0.94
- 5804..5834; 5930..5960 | 0.94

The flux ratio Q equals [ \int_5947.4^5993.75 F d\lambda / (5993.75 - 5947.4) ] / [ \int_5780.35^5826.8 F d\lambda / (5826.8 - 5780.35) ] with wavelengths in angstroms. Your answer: 0.97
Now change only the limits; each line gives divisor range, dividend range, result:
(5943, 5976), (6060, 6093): 1.04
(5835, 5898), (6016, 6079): 1.01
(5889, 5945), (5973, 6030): 1.01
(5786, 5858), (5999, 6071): 0.94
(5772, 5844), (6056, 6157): 0.97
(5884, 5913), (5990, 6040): 1.07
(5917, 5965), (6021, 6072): 1.02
